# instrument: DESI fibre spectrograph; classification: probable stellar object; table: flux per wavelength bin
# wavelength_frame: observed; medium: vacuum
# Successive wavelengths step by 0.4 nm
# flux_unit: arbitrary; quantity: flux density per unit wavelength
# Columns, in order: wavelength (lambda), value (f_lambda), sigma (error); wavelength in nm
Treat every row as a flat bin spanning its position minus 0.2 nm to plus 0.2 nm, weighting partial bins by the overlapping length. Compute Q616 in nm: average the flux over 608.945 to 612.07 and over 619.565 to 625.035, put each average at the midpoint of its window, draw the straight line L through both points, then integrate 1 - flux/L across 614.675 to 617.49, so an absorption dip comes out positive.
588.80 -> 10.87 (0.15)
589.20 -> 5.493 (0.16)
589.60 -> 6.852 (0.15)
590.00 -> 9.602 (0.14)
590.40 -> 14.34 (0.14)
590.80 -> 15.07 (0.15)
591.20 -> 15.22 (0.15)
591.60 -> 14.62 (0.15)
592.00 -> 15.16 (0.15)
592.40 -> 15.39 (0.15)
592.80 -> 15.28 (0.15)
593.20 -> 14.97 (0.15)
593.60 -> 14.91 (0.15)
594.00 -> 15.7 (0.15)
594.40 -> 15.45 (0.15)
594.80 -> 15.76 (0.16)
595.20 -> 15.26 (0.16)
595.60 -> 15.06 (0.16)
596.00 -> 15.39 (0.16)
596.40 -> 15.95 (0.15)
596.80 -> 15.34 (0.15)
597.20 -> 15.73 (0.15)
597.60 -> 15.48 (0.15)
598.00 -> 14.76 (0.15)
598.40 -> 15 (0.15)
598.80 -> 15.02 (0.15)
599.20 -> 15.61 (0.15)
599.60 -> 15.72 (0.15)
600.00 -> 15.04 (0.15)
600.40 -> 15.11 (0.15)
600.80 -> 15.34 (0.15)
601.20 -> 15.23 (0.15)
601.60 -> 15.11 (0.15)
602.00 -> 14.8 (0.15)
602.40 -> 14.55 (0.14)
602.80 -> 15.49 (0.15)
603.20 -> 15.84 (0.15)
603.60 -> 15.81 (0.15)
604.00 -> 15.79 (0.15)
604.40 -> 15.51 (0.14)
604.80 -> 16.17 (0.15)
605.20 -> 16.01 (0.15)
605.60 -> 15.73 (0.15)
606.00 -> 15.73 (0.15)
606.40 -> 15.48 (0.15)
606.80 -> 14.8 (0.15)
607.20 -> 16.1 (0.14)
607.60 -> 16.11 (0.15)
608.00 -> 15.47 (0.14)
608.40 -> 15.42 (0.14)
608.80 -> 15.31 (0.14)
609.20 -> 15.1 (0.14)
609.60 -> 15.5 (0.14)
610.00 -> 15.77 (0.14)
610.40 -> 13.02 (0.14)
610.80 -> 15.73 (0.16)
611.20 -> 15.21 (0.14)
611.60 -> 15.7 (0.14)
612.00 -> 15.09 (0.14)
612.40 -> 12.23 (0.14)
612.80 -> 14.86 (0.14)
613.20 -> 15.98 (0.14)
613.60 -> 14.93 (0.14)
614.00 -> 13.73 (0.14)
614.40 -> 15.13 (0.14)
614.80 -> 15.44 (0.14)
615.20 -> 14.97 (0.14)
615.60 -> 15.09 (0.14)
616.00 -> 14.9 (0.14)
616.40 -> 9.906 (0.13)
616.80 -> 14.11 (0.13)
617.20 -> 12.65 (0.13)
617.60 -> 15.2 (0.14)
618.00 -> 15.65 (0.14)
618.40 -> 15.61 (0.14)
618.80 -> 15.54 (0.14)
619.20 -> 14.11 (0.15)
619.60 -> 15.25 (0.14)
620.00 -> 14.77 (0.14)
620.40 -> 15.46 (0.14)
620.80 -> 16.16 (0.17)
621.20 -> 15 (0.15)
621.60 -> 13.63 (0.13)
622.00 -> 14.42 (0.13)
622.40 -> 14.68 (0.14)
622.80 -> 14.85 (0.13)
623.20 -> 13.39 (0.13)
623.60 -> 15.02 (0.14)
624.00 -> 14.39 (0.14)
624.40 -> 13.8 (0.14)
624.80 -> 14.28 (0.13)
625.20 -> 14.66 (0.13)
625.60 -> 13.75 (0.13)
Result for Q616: 0.20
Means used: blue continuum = 15.1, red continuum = 14.6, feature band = 13.9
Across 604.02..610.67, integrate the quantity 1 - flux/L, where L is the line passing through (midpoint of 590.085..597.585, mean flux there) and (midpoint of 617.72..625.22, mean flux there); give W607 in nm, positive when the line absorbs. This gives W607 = -0.21 nm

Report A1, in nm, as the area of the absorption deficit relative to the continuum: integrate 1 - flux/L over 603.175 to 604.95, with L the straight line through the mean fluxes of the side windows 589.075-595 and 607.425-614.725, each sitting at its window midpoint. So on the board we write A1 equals -0.16 nm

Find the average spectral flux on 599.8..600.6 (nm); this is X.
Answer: 15.1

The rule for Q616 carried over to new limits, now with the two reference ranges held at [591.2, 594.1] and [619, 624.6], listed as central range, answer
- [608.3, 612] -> -0.09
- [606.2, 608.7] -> -0.11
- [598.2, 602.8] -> -0.05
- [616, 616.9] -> 0.14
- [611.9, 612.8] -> 0.06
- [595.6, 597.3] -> -0.05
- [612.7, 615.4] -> -0.04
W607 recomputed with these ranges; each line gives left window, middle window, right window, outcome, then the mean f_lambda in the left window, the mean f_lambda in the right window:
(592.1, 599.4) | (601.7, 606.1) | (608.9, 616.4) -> -0.15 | 15.3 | 14.8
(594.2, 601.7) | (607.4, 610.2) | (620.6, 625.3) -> -0.10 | 15.3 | 14.5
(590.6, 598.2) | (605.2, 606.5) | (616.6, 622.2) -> -0.06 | 15.3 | 14.8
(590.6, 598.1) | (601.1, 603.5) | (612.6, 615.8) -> 0.00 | 15.3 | 15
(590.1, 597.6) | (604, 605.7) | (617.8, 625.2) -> -0.09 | 15.2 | 14.8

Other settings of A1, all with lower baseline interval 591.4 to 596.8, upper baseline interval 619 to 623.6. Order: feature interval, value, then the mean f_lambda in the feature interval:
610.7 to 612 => -0.046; 15.5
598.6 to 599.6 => -0.013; 15.4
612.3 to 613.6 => 0.025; 14.6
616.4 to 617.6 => 0.138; 13.1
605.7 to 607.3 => -0.050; 15.5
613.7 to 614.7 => 0.019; 14.6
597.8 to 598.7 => 0.019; 14.9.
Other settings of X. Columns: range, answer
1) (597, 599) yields 15.2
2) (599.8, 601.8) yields 15.2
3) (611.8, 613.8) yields 14.6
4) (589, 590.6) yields 9.07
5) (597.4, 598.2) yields 15.1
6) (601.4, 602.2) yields 15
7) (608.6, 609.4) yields 15.2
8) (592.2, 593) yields 15.3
